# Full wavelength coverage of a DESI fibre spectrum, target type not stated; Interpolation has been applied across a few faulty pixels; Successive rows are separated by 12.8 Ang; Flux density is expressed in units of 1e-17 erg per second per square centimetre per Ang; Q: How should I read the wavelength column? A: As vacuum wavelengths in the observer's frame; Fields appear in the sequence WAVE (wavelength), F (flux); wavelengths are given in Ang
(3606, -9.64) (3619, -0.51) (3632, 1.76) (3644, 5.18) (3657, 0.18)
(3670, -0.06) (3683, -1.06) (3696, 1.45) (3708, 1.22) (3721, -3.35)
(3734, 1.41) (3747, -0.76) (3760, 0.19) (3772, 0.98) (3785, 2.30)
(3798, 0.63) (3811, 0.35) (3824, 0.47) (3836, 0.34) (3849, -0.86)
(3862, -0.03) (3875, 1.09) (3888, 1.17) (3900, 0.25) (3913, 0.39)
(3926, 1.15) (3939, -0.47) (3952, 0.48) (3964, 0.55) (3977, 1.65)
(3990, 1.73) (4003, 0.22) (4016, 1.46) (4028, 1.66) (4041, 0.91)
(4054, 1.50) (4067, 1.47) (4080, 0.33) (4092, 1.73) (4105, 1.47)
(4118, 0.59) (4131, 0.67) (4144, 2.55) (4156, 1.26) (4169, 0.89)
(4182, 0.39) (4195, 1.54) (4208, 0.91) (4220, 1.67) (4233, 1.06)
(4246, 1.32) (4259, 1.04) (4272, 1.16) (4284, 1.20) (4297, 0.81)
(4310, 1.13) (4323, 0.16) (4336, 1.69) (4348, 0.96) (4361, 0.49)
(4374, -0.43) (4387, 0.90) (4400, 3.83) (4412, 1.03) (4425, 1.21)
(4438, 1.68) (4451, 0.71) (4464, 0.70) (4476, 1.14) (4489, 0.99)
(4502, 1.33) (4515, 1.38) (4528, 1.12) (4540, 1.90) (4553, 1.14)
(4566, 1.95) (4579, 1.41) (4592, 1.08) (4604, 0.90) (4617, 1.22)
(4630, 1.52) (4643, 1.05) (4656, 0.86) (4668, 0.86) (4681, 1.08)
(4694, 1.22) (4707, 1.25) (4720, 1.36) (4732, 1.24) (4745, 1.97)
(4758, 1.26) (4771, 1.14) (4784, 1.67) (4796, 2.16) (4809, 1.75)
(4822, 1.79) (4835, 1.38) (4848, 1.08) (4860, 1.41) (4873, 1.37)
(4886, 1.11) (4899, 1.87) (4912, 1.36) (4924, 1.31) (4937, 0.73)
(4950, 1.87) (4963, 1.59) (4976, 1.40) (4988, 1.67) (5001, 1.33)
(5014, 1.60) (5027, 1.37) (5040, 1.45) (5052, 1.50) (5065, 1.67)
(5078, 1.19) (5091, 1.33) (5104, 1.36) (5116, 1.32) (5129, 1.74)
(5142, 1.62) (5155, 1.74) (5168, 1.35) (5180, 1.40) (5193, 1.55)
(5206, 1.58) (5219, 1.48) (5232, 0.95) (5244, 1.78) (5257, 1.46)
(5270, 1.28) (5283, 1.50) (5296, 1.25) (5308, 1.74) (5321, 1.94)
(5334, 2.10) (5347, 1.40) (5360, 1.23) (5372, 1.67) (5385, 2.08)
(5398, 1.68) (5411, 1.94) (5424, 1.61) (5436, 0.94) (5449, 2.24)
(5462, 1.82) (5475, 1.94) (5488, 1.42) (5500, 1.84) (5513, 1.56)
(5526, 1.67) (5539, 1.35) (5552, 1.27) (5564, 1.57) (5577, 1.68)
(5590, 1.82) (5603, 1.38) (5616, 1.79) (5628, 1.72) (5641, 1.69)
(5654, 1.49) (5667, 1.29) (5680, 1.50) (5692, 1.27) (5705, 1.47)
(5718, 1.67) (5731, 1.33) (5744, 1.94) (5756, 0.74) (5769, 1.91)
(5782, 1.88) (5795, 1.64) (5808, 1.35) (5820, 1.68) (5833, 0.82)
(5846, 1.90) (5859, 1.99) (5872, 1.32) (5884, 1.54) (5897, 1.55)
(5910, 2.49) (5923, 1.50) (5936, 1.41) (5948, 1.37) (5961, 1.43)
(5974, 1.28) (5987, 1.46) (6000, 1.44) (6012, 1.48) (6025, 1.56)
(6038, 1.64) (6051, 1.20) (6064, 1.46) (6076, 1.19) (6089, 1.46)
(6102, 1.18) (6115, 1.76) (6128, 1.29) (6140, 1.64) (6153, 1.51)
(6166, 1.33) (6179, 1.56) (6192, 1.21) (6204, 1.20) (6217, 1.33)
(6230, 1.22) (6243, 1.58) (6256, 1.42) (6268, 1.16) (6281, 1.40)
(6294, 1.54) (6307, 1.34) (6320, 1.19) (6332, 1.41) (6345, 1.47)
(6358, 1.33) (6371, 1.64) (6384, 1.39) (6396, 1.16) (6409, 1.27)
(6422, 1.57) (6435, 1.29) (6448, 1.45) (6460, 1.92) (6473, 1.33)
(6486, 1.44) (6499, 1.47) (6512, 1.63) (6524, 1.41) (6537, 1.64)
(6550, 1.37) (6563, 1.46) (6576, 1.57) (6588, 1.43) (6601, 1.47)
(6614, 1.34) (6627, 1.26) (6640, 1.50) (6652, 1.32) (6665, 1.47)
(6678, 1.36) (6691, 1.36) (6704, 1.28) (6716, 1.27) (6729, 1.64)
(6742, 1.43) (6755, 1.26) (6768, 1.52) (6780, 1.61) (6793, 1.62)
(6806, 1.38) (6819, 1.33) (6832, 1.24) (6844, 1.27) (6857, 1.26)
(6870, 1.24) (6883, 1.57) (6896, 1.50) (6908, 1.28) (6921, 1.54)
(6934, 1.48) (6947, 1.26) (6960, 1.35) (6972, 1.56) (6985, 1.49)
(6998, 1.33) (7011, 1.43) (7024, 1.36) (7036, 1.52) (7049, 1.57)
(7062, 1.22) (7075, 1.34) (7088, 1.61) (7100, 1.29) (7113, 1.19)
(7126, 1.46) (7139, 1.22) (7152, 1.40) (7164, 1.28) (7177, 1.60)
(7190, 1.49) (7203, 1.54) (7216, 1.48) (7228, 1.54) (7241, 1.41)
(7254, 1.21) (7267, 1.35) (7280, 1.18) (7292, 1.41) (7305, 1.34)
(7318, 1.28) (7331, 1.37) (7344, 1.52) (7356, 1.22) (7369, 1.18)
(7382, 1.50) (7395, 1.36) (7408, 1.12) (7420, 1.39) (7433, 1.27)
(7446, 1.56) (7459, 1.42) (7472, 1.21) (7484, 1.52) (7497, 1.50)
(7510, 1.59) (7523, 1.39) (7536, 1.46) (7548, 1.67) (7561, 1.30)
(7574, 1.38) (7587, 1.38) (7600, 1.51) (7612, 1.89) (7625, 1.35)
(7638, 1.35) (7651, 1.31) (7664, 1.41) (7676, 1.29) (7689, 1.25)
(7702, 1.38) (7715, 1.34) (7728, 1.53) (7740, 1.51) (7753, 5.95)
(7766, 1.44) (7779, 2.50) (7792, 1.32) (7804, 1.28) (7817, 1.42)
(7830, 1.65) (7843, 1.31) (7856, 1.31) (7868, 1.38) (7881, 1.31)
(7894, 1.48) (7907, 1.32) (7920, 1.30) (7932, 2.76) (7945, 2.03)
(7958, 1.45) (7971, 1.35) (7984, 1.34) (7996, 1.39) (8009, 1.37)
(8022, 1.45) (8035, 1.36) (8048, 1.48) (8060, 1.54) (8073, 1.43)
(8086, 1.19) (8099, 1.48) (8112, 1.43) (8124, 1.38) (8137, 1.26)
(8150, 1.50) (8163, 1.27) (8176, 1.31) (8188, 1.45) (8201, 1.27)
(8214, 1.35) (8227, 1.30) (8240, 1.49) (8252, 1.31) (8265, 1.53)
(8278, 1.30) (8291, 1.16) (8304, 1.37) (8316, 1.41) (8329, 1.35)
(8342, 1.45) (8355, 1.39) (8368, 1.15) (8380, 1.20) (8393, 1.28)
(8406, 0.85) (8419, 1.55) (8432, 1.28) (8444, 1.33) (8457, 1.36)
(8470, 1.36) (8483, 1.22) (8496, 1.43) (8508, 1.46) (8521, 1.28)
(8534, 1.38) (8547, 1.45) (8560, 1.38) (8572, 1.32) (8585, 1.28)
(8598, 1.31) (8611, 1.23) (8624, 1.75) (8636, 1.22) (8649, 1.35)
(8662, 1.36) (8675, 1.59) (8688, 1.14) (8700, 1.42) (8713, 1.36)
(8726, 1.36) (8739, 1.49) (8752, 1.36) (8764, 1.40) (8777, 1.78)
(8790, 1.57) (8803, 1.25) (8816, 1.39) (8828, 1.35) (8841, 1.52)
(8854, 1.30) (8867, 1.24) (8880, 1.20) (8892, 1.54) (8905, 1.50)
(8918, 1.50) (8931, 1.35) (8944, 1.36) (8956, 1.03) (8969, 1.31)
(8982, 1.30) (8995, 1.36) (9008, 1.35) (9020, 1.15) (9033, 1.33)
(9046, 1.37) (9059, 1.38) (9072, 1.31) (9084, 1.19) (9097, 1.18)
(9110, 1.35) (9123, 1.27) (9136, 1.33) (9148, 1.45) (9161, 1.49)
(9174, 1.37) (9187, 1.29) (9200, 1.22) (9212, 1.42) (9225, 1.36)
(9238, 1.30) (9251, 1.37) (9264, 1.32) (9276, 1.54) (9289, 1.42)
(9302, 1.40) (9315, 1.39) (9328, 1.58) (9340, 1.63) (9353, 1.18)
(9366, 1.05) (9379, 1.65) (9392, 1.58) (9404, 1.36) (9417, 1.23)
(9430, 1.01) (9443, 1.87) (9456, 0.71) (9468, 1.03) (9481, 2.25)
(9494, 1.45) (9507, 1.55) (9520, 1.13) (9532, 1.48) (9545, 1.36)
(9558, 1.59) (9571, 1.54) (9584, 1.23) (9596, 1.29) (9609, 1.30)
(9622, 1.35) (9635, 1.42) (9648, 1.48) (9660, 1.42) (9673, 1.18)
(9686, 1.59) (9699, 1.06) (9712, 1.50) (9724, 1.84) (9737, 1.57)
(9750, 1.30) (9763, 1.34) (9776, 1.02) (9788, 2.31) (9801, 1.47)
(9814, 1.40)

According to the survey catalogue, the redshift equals 0.181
